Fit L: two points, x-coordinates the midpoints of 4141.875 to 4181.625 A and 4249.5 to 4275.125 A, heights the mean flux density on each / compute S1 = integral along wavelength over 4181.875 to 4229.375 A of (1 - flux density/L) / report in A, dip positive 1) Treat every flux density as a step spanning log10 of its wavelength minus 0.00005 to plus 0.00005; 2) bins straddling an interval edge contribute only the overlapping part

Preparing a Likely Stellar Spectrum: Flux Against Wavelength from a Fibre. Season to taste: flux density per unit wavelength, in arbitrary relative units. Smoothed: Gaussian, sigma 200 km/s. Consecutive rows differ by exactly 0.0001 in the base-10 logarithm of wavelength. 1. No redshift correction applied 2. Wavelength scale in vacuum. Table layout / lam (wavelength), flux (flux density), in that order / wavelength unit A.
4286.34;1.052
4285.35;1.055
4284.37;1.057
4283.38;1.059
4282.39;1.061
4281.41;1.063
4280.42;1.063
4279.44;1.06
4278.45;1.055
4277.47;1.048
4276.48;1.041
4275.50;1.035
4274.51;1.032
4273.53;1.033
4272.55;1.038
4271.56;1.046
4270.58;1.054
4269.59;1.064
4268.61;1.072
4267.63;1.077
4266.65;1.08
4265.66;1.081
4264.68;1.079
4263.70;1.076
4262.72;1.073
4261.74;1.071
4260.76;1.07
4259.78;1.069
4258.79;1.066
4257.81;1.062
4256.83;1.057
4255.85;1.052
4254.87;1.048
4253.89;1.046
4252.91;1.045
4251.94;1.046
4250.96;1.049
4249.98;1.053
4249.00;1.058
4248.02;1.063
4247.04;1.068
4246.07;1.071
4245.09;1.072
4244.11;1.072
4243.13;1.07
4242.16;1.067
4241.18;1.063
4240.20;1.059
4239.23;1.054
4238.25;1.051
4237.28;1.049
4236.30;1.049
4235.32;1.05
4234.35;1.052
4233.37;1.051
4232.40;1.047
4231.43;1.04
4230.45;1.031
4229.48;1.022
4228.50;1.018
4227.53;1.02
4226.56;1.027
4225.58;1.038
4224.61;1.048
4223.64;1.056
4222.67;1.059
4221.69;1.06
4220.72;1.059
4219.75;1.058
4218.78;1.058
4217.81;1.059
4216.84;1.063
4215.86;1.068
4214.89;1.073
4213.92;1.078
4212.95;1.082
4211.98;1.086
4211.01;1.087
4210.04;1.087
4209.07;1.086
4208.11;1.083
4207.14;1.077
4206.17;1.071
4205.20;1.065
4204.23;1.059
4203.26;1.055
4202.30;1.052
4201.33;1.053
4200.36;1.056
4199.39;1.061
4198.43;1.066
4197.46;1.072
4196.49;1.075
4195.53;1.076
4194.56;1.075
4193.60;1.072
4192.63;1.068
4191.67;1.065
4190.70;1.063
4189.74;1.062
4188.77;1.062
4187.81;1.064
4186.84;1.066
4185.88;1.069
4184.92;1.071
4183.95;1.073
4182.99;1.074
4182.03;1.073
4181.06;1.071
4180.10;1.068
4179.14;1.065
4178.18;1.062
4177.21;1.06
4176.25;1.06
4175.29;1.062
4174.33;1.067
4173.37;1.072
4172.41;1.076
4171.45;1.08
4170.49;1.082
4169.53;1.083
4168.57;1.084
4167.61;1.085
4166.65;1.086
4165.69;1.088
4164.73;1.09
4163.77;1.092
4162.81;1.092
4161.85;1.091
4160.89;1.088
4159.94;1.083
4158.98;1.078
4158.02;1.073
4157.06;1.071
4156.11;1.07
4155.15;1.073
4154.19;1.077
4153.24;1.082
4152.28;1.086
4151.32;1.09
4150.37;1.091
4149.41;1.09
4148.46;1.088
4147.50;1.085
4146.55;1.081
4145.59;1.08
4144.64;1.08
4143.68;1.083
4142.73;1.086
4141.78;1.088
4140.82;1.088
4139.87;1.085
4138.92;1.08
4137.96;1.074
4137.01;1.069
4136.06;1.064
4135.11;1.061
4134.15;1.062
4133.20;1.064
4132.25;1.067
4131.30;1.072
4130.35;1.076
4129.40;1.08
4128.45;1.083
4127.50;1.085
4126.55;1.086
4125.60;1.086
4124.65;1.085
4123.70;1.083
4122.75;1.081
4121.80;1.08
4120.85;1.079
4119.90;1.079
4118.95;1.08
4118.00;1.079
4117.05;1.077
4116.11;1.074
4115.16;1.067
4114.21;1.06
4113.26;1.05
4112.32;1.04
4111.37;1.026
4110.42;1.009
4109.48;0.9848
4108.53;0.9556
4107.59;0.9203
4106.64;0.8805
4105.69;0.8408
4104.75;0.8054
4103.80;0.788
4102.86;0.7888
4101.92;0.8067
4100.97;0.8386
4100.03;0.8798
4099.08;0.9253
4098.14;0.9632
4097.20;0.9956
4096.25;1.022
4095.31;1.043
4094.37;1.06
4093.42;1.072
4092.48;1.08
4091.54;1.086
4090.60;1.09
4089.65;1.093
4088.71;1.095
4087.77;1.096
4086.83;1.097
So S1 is 0.3 A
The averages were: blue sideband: 1.08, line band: 1.06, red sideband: 1.06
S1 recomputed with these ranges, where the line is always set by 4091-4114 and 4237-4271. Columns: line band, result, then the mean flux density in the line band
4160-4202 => -2.57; 1.07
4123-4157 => -3.40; 1.08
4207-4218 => -0.47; 1.08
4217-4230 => -0.05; 1.05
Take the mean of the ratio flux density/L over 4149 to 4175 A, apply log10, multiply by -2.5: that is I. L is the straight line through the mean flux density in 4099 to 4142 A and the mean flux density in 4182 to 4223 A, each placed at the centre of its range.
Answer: -0.04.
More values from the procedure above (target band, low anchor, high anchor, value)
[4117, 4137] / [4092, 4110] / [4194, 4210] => -0.12 mag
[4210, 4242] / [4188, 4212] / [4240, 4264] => 0.01 mag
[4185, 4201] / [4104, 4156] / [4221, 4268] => -0.01 mag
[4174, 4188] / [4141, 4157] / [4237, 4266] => 0.01 mag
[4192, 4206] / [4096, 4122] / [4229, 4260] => -0.04 mag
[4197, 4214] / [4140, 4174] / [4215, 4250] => -0.01 mag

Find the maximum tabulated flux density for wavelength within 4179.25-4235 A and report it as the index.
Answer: 1.087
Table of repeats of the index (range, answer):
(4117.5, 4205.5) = 1.092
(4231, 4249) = 1.072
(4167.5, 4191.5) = 1.085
